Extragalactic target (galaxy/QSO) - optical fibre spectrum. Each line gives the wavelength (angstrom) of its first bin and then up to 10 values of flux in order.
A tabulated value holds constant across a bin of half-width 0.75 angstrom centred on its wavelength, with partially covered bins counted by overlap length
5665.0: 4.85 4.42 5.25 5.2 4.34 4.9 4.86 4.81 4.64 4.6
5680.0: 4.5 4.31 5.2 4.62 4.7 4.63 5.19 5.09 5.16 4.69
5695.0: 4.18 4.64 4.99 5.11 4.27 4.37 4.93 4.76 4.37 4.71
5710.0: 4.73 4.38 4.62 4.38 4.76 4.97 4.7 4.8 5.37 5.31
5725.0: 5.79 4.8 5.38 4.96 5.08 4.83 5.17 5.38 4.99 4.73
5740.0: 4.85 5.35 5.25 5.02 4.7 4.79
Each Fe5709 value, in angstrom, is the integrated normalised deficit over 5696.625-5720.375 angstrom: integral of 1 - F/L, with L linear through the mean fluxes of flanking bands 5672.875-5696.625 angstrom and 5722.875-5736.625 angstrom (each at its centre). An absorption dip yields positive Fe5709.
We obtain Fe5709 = 1.4 angstrom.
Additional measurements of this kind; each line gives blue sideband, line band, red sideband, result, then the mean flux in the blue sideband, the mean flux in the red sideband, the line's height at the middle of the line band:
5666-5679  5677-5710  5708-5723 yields 0.4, 4.79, 4.75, 4.77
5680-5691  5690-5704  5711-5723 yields 0.2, 4.79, 4.77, 4.78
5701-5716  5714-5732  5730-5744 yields -0.8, 4.58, 5.07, 4.83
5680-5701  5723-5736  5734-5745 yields -0.4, 4.78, 5.09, 5.03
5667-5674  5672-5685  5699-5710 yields 0.3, 4.9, 4.64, 4.84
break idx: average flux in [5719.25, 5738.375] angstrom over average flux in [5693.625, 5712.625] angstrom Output 1.11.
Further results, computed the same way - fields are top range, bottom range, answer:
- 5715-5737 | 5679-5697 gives 1.07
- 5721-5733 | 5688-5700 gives 1.07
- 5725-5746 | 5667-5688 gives 1.07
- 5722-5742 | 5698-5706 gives 1.09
